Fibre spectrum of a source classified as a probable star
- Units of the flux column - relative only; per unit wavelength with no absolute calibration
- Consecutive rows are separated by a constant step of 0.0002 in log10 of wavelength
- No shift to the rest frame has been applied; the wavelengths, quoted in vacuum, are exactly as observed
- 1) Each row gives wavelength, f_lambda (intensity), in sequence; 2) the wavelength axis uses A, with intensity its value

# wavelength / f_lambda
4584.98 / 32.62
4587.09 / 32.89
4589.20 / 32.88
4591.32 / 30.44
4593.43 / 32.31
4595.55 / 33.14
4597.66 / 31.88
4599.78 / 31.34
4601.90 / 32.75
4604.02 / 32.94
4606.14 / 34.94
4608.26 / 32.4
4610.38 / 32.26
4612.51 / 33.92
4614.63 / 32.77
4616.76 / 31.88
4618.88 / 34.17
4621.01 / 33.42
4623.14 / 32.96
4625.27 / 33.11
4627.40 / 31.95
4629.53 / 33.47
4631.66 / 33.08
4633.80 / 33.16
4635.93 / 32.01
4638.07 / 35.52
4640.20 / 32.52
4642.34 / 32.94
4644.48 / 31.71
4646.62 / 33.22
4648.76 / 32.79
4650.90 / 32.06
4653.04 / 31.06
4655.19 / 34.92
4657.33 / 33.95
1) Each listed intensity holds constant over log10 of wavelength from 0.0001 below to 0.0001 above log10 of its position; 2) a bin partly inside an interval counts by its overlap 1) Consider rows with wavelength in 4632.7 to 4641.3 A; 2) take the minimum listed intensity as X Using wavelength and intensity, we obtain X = 32.01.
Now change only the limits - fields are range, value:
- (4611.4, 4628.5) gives 31.88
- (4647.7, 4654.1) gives 31.06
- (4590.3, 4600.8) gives 30.44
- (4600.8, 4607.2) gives 32.75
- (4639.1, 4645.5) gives 31.71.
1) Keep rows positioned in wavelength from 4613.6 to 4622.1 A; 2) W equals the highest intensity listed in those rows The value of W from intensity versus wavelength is 34.17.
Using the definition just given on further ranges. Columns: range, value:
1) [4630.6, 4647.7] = 35.52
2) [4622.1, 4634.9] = 33.47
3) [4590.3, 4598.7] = 33.14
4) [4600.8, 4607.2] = 34.94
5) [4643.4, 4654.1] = 33.22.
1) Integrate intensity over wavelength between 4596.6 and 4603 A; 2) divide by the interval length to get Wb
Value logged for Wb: 32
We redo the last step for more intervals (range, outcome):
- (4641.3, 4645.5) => 32.3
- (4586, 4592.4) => 32.1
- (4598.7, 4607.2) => 33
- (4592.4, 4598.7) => 32.5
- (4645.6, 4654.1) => 32.3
